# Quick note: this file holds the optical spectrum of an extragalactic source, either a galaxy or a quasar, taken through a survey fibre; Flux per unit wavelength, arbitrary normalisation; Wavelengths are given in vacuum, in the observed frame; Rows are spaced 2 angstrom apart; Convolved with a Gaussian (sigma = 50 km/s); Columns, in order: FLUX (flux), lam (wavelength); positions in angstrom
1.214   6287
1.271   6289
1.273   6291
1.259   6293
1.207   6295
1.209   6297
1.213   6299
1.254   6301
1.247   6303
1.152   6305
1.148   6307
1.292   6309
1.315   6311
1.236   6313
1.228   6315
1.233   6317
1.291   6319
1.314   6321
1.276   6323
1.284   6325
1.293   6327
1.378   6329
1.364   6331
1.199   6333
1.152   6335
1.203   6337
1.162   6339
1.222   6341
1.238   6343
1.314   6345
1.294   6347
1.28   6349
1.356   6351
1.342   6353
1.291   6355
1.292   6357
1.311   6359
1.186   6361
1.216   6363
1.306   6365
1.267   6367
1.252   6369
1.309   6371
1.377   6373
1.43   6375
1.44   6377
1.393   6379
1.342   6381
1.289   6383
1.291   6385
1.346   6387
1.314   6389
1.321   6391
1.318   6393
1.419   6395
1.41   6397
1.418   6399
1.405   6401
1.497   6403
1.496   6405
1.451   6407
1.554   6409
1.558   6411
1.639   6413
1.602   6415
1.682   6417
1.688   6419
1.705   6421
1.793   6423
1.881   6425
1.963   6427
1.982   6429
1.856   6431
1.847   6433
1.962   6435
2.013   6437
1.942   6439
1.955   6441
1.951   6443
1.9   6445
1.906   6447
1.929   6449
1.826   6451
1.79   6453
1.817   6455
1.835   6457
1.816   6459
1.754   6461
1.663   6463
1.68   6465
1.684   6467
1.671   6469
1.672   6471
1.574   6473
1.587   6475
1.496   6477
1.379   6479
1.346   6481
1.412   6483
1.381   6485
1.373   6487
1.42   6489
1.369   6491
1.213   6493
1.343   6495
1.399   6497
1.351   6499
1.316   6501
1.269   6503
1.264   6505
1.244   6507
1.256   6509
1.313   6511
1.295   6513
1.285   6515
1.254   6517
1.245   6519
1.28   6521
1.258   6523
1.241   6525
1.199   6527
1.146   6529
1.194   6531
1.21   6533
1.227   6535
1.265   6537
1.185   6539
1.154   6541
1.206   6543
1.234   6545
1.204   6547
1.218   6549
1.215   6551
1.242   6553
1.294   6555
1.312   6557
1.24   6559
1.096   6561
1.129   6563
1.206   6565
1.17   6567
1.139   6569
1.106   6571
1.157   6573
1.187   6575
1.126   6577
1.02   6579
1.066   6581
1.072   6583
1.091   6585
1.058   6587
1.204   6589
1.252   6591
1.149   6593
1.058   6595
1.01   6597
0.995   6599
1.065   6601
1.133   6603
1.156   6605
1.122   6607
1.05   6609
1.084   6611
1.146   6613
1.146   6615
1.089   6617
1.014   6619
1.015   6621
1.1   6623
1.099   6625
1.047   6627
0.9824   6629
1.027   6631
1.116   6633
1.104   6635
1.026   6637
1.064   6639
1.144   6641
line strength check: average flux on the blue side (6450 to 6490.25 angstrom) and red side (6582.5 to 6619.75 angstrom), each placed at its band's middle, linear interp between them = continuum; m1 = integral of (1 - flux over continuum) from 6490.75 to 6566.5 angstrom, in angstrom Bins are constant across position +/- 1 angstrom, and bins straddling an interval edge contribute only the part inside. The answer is 7.3 angstrom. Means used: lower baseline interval 1.61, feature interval 1.24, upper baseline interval 1.1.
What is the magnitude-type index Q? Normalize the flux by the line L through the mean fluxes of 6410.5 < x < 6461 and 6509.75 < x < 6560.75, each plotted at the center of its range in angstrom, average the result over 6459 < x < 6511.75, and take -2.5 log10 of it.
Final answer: 0.067 mag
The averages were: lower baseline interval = 1.83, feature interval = 1.45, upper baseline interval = 1.23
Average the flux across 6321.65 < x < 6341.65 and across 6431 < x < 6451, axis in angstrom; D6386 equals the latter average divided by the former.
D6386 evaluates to 1.5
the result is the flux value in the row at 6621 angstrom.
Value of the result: 1.015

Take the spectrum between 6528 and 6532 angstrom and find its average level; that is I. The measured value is 1.17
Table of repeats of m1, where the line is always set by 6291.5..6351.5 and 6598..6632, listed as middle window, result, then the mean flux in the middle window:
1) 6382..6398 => -1.68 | 1.34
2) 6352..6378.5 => -1.82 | 1.31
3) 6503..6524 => -2.46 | 1.27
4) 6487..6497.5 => -1.82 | 1.35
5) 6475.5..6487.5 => -2.60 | 1.41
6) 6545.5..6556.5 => -1.23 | 1.24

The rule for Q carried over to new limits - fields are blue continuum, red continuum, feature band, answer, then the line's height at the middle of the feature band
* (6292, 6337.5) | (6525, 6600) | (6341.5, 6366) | -0.041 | 1.24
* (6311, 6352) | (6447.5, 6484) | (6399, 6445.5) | -0.135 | 1.54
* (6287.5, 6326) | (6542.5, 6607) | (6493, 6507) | -0.117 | 1.18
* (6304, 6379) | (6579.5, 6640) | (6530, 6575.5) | -0.069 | 1.13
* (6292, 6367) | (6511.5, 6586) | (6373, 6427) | -0.205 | 1.24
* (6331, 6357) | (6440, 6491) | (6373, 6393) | 0.030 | 1.39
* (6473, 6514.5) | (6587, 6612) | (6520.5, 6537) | 0.046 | 1.27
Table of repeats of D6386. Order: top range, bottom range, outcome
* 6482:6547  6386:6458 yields 0.75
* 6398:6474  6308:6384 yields 1.36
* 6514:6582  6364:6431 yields 0.80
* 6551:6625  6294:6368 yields 0.89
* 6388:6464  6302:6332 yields 1.34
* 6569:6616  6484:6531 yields 0.86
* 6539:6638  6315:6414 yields 0.84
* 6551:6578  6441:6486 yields 0.70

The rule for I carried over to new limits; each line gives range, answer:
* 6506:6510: 1.25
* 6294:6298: 1.21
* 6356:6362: 1.26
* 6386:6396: 1.34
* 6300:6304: 1.25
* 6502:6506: 1.27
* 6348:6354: 1.33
